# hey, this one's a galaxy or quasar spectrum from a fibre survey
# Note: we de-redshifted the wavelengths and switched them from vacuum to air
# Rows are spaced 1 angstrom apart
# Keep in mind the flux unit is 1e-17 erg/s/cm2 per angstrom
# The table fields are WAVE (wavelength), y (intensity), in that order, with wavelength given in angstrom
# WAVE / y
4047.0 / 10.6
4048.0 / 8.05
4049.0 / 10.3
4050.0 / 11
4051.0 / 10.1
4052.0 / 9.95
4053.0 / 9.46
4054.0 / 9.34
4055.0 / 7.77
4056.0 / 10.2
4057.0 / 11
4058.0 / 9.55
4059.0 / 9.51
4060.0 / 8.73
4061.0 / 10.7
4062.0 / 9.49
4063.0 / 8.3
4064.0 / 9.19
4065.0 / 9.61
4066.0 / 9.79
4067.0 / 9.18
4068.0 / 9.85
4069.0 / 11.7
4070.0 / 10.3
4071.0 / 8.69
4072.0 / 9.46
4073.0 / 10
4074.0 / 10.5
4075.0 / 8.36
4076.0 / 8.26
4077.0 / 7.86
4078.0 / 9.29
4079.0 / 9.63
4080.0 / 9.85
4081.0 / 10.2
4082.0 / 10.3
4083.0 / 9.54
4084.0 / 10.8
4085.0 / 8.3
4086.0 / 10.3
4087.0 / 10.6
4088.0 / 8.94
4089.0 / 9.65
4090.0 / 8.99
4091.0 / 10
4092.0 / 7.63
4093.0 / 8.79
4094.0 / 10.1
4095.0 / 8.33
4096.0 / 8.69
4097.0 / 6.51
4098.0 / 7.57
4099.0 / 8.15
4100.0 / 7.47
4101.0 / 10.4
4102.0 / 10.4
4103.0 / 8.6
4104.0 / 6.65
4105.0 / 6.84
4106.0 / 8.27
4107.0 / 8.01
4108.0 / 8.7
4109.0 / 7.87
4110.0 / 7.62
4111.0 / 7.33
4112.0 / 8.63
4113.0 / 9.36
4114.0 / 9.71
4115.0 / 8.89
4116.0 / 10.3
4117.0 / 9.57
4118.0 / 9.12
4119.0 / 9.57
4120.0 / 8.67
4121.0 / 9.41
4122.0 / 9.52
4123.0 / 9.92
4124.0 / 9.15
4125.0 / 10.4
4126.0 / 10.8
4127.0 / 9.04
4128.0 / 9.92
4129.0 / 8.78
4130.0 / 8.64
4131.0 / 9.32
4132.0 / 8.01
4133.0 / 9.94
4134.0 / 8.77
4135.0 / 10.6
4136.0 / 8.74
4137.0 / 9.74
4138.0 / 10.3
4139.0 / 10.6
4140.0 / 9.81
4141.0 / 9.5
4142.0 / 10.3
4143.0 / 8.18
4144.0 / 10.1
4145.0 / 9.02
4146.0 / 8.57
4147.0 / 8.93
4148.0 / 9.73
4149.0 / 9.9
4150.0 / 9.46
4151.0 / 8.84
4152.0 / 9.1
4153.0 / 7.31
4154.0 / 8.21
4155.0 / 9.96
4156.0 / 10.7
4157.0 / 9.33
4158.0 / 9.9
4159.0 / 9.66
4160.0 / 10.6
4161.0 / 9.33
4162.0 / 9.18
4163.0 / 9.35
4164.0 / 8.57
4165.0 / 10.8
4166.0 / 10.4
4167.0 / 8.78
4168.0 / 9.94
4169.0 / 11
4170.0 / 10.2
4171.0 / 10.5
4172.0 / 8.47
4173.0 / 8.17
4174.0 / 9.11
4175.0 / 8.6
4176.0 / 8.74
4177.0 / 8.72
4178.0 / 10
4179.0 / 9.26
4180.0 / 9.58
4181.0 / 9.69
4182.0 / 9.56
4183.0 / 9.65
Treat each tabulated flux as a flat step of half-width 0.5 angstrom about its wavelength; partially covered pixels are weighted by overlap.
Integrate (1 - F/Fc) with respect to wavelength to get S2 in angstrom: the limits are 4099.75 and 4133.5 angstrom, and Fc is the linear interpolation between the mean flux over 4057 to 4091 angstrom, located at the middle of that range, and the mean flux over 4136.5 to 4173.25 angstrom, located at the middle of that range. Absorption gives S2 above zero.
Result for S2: 2.1 angstrom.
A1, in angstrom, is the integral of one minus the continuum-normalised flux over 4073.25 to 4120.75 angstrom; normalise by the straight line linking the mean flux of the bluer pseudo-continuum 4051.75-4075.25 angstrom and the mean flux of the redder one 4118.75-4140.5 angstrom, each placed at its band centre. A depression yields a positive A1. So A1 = 3.2 angstrom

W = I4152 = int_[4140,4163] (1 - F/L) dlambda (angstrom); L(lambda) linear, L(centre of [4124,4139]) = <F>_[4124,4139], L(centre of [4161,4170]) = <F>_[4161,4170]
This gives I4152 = 0.70 angstrom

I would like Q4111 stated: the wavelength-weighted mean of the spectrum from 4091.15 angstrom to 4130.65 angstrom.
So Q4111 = 8.82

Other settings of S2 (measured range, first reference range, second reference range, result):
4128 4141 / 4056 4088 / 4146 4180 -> 0.0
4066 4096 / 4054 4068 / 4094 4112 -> -2.2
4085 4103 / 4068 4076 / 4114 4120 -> 1.2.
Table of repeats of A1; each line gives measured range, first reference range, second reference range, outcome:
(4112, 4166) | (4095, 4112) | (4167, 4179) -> -4.4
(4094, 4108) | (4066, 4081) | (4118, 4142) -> 1.9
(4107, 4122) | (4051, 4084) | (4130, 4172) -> 1.0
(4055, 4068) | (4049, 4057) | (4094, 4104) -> 0.0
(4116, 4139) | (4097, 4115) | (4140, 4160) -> -1.8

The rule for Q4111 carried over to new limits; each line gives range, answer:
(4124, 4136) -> 9.43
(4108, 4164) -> 9.32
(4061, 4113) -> 9.03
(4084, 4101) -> 8.86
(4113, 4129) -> 9.57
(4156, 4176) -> 9.58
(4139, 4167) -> 9.44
